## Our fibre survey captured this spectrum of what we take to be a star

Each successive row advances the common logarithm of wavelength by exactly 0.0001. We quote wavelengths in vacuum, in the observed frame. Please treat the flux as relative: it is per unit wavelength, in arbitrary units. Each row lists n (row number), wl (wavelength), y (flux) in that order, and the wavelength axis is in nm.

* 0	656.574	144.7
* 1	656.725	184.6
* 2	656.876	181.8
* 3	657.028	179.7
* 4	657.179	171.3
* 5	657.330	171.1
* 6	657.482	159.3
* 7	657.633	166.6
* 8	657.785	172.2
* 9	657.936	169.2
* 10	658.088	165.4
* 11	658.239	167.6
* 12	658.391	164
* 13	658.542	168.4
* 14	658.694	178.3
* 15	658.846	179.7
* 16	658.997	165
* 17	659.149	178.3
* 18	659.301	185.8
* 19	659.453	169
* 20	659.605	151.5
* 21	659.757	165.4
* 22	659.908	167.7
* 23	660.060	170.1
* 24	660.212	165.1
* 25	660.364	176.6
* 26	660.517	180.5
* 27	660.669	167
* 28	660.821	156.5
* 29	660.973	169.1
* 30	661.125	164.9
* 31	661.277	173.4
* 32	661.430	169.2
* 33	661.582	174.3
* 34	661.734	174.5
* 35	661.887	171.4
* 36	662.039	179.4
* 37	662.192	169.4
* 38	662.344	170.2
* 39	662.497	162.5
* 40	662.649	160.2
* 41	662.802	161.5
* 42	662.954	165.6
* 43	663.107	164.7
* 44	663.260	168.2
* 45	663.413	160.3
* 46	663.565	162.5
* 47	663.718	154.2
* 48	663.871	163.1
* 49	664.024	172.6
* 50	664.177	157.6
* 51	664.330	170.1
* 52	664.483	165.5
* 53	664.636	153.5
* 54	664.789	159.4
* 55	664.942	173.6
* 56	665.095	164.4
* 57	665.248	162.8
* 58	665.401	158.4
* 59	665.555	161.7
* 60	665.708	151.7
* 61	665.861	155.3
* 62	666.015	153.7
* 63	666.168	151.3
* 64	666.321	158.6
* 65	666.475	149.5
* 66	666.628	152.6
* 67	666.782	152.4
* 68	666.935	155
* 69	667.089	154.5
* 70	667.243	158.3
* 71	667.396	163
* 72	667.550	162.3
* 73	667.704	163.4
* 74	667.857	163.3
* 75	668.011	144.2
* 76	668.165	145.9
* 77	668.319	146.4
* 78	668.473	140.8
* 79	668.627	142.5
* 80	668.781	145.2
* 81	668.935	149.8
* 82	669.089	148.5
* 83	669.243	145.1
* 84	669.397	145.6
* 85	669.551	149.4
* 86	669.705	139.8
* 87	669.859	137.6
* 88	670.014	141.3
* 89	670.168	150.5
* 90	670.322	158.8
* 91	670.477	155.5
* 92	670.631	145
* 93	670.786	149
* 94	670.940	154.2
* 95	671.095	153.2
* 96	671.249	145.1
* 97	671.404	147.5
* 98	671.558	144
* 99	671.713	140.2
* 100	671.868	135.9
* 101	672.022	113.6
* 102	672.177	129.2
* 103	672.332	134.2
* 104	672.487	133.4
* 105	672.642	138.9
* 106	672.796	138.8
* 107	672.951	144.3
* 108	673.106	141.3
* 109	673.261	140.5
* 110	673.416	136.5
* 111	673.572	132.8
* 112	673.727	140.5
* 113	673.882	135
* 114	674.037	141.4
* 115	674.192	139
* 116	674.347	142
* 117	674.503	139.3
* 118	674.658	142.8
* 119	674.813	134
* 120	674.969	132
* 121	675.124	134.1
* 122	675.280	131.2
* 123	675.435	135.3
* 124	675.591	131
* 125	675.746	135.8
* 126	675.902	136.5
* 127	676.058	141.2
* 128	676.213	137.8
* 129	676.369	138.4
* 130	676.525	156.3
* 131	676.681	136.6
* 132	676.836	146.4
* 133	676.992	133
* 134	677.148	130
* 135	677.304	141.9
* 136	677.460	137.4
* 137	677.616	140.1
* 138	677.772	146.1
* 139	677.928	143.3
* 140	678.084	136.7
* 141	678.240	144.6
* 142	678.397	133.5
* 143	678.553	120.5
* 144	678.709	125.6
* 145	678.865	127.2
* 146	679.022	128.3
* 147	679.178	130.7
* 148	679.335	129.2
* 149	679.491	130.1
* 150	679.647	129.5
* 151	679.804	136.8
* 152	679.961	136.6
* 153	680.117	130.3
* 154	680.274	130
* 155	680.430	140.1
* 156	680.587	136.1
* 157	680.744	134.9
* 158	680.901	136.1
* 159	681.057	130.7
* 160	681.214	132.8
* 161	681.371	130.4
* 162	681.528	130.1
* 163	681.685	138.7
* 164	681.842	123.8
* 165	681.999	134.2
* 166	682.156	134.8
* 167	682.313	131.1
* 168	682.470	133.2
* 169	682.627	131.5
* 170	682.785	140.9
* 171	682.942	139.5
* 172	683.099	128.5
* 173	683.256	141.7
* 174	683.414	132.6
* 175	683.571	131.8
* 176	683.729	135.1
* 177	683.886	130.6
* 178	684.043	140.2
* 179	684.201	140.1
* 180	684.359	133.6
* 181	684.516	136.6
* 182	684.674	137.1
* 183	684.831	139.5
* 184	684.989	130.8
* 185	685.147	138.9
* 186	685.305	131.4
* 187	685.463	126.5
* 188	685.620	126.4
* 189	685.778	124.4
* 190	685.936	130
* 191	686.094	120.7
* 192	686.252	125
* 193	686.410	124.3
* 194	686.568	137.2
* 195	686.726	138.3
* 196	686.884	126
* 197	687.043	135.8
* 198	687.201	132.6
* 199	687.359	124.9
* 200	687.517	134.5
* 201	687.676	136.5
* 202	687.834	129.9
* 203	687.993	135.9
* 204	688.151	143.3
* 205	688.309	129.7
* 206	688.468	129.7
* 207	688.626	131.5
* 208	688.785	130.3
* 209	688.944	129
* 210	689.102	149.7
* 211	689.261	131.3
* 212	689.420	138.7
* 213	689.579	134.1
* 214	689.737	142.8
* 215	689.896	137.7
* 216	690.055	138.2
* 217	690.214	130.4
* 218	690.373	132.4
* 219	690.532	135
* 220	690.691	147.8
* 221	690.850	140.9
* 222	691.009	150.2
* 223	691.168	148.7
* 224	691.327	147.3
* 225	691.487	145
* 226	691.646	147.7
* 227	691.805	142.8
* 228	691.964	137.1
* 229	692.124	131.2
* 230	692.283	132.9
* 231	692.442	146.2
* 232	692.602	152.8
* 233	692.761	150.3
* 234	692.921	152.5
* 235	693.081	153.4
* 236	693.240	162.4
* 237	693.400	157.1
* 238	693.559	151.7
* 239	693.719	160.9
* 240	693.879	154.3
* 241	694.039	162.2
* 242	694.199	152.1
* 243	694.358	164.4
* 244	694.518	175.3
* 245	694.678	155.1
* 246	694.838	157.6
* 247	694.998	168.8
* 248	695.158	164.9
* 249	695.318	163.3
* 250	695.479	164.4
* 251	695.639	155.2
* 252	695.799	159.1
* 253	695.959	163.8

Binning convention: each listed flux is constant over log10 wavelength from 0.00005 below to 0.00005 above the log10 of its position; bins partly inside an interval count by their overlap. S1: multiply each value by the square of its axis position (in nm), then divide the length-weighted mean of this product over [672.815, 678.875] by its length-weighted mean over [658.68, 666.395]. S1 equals 0.86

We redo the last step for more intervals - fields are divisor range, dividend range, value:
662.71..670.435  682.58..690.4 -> 0.91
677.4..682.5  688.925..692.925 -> 1.09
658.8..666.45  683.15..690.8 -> 0.87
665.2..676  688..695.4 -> 1.08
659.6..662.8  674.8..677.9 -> 0.86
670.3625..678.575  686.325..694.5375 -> 1.07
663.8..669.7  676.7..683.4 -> 0.90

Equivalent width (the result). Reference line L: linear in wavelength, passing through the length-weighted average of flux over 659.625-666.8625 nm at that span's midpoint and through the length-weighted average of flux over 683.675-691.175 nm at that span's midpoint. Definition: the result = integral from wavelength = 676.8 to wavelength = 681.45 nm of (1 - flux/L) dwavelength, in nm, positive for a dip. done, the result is 0.333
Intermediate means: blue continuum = 164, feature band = 134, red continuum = 134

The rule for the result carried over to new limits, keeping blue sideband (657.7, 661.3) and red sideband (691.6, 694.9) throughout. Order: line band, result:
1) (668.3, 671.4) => 0.323 nm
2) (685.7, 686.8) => 0.194 nm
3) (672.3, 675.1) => 0.418 nm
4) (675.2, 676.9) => 0.237 nm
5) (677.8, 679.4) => 0.275 nm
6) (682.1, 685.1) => 0.421 nm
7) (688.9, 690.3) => 0.156 nm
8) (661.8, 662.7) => -0.005 nm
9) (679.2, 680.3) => 0.190 nm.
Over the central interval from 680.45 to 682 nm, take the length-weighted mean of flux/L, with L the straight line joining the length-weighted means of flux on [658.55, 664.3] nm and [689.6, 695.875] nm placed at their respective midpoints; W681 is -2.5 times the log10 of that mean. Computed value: 0.18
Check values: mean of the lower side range 168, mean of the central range 133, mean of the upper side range 150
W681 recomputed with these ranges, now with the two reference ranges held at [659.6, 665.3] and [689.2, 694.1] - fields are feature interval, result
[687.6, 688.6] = 0.10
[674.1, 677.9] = 0.13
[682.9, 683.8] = 0.13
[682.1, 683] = 0.13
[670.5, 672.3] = 0.13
